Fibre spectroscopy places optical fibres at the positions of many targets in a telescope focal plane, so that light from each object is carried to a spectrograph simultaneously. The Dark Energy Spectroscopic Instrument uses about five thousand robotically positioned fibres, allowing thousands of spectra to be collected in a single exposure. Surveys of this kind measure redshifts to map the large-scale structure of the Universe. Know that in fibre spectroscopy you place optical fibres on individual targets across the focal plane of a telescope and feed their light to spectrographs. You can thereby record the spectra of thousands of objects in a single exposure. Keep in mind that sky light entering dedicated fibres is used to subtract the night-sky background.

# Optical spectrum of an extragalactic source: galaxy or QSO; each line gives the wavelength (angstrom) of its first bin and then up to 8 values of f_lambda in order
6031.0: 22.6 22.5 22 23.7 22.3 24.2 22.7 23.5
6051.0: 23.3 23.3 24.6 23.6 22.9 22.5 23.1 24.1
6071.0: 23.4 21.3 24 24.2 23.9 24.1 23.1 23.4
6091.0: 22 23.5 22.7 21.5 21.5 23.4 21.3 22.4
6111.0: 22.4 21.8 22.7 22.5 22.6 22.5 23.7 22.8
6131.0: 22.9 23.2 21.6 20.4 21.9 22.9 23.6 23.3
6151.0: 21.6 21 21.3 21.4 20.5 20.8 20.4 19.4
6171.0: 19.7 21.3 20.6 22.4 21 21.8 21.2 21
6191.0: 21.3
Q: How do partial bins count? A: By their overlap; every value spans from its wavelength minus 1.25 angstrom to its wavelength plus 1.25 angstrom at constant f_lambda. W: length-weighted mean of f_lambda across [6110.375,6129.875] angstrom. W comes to 22.6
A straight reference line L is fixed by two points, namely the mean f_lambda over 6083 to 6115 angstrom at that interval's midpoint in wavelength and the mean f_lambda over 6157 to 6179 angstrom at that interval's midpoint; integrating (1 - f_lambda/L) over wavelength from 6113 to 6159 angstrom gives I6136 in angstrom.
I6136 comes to -1.7 angstrom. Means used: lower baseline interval 22.5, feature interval 22.3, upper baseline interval 20.7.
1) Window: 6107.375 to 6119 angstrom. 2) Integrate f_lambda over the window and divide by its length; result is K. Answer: 22.4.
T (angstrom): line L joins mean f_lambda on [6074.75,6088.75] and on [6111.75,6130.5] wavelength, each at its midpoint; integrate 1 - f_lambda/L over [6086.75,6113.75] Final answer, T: 1.0 angstrom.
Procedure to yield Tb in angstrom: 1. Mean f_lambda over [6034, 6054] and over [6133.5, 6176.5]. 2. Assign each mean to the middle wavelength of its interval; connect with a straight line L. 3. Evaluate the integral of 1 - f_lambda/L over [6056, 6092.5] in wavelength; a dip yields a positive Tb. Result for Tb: -1.1 angstrom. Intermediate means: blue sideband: 23.1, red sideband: 21.3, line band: 23.3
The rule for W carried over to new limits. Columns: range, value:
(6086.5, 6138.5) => 22.5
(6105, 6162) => 22.2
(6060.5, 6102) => 23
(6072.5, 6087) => 23.5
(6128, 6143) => 22.1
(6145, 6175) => 21.2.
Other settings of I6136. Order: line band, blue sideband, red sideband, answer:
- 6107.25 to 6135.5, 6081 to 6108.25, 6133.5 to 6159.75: -0.43 angstrom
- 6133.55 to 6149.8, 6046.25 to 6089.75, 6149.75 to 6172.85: -0.83 angstrom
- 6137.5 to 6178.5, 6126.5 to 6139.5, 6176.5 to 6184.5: 1.22 angstrom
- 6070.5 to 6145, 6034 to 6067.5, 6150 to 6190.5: -1.74 angstrom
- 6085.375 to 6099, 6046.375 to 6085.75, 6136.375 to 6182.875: 0.05 angstrom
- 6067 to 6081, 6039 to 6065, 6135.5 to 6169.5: -0.33 angstrom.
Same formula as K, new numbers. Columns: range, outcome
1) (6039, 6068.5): 23.3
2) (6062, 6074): 23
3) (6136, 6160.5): 21.9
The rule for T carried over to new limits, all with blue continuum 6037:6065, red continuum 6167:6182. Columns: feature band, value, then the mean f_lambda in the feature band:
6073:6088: -0.56 angstrom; 23.5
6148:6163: -0.19 angstrom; 21.4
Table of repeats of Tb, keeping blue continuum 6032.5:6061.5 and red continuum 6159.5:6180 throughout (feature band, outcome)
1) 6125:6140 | -0.7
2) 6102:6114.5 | -0.2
